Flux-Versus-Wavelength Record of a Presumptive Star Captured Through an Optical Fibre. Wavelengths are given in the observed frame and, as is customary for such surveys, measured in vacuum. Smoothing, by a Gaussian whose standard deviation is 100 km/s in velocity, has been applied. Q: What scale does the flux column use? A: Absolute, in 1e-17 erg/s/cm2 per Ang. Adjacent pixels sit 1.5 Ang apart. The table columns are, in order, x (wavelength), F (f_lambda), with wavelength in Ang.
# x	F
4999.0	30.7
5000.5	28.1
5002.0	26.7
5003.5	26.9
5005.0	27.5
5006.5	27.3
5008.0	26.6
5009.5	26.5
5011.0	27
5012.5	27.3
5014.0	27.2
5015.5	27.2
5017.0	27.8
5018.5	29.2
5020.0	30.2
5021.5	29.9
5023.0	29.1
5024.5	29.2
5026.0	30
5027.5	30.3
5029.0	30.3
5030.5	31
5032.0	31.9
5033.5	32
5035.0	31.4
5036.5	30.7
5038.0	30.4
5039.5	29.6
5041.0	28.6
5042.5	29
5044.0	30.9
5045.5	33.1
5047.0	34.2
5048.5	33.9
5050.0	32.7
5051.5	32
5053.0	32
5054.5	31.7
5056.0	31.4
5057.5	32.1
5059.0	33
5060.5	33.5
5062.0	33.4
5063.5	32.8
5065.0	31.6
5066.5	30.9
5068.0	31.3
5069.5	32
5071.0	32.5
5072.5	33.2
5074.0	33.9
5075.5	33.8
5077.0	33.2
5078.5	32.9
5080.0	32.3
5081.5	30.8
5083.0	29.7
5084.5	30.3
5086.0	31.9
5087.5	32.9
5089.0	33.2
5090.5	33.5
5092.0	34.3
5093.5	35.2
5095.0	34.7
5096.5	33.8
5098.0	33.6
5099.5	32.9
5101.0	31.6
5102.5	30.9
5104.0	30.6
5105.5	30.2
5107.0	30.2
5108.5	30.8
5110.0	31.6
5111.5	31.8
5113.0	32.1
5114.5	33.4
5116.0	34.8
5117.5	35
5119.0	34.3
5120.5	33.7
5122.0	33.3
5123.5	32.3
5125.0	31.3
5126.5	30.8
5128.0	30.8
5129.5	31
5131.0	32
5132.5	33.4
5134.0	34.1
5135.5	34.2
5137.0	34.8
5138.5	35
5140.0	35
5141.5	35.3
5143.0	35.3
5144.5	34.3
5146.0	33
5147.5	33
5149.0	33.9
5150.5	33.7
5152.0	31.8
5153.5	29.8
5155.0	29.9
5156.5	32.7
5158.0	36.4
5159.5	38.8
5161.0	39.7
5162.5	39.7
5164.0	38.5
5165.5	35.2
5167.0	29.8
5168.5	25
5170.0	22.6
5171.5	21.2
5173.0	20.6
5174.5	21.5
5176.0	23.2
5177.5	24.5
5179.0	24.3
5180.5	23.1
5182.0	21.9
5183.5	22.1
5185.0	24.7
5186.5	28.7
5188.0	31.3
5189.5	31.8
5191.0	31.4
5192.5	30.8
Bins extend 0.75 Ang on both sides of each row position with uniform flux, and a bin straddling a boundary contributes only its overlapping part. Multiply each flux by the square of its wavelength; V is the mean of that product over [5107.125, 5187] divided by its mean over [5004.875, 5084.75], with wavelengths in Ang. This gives 1.1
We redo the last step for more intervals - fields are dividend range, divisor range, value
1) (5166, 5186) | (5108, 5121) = 0.73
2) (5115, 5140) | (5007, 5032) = 1.21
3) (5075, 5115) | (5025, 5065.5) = 1.04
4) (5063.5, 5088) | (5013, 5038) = 1.10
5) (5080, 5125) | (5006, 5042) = 1.15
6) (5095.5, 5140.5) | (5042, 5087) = 1.03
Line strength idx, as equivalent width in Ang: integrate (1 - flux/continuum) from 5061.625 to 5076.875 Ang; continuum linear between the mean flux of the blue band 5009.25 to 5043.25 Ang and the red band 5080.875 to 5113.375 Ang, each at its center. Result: -0.7 Ang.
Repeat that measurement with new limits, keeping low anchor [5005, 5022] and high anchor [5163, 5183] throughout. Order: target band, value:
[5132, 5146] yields -4.5 Ang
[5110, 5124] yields -3.7 Ang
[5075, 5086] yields -2.0 Ang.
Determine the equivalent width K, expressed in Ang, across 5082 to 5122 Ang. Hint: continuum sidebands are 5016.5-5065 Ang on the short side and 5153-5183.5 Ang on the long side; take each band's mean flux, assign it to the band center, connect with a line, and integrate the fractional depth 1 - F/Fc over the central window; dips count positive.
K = -3.4 Ang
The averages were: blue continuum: 31.2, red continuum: 28.7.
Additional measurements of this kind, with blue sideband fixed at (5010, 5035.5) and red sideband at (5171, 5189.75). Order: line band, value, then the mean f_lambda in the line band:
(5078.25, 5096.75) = -3.6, 32.7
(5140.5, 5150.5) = -3.4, 34.1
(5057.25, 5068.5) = -1.7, 32.4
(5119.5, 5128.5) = -2.0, 32.1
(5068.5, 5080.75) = -2.3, 32.9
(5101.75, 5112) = -1.6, 30.8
